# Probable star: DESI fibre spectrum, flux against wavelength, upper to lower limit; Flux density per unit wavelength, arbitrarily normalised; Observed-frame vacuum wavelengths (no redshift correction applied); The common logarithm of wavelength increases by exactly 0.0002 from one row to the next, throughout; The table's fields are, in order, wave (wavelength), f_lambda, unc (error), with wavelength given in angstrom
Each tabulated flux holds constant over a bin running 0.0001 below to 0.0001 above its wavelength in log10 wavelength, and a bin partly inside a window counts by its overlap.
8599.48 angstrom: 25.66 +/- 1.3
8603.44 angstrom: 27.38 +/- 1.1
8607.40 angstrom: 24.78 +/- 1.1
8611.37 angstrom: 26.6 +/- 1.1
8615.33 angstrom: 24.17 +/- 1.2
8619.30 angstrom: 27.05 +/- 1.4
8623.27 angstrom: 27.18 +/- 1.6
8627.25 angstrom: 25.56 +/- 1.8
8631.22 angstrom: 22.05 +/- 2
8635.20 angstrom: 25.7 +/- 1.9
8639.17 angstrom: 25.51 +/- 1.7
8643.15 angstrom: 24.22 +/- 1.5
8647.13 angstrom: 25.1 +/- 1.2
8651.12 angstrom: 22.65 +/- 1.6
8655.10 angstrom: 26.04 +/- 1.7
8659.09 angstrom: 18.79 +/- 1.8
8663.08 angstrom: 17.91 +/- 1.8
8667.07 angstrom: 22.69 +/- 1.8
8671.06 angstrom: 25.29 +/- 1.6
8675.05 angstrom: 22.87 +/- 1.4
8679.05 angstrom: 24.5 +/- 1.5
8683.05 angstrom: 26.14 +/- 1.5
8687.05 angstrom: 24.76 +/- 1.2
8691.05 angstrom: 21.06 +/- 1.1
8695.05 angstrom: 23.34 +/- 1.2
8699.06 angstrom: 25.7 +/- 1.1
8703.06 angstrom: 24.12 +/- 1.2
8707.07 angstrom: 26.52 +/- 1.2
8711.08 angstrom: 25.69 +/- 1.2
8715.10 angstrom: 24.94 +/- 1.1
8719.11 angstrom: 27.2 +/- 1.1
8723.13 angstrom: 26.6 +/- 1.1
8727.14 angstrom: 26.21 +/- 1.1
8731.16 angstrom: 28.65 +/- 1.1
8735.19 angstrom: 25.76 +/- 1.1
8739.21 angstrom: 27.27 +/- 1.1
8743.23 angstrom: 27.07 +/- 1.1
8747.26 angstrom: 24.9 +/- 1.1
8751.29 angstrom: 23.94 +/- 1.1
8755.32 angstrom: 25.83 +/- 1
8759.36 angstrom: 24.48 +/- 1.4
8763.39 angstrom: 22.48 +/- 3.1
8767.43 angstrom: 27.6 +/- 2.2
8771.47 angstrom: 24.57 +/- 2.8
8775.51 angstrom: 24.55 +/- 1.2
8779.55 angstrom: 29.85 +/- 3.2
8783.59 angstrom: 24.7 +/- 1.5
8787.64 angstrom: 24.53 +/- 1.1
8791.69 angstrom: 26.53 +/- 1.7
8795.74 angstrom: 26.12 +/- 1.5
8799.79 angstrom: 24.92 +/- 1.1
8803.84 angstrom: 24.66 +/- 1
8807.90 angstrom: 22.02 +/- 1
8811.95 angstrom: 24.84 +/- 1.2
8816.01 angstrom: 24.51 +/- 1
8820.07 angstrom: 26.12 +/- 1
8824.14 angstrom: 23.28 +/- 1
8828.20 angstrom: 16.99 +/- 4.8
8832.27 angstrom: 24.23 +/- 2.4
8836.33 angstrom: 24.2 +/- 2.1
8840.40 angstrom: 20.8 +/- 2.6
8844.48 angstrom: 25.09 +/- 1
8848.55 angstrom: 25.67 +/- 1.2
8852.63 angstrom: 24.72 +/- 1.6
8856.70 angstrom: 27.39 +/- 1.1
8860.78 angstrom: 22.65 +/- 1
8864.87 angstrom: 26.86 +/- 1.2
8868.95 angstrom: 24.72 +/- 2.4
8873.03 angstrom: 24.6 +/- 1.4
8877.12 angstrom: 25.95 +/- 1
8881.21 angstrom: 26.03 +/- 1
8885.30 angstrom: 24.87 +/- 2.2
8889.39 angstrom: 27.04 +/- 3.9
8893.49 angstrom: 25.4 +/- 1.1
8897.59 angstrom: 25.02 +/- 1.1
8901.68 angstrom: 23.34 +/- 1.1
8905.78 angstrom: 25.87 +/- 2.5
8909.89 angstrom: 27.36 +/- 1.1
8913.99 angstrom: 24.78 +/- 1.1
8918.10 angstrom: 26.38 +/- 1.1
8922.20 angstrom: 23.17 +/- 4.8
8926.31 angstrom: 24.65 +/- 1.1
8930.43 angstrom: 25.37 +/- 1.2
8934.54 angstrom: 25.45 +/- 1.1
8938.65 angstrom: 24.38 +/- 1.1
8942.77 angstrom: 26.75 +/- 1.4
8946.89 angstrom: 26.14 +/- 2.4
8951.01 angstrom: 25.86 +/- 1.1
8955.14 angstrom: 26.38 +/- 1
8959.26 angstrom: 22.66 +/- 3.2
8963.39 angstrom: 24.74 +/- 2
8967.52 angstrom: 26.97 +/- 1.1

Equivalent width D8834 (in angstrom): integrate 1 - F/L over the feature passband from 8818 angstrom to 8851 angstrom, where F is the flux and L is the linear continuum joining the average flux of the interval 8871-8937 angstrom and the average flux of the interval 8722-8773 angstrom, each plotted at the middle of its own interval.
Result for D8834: 2.9 angstrom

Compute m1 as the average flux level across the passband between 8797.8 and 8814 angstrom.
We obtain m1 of 24.1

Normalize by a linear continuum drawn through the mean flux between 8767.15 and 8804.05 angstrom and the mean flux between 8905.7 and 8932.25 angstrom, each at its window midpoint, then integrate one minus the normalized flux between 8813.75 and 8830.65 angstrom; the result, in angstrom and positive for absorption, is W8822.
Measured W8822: 1.89 angstrom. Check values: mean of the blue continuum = 25.8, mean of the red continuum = 25.3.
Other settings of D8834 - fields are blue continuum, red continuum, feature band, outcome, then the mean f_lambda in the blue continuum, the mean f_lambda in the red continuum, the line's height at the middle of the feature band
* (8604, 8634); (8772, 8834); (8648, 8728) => 3.0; 25.4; 24.5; 25.1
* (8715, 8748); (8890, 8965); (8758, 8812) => 2.3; 26.7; 25.2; 26.3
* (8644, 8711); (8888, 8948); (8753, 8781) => -1.4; 23.7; 25.4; 24.3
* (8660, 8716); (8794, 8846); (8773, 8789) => -1.5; 23.8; 23.6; 23.7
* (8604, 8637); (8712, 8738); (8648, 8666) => 2.9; 25.5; 26.5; 25.8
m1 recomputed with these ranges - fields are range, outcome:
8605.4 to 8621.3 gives 25.7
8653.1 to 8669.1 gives 21.4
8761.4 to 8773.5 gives 24.9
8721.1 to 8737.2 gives 26.8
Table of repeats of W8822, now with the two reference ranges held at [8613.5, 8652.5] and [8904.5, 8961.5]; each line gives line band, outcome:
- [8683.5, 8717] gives 0.6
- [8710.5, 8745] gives -2.1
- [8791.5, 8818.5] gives 0.5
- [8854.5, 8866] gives -0.1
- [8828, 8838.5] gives 1.1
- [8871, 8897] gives -0.3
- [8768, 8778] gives 0.0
